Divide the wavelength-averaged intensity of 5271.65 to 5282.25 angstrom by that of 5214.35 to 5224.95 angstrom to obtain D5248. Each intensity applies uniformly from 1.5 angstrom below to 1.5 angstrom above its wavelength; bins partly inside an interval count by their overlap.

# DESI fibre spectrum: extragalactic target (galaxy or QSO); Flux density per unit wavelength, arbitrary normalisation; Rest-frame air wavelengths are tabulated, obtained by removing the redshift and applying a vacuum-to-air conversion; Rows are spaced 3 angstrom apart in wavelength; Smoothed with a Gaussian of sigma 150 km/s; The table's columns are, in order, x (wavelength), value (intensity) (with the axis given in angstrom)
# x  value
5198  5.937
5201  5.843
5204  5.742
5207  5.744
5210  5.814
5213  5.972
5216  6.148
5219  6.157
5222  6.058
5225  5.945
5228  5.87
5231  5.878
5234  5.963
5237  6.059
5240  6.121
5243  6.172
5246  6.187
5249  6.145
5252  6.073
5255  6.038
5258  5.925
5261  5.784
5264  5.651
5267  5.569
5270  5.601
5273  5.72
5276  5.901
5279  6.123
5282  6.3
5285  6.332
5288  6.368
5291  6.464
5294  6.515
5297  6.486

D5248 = 1.0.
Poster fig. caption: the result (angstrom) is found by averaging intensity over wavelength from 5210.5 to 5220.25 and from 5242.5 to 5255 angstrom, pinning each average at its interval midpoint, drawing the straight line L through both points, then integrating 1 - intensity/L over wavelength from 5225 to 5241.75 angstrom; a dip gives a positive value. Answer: 0.3 angstrom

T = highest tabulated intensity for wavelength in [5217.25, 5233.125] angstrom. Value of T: 6.157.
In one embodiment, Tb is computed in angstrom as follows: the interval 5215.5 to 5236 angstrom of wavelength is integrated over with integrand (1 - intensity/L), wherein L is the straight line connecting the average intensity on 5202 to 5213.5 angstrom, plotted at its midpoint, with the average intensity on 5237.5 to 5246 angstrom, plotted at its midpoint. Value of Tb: 0.0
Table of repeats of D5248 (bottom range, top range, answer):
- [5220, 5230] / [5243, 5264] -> 1.01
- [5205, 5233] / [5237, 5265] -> 1.01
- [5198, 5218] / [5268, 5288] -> 1.02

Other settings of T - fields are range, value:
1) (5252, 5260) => 6.073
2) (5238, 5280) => 6.187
